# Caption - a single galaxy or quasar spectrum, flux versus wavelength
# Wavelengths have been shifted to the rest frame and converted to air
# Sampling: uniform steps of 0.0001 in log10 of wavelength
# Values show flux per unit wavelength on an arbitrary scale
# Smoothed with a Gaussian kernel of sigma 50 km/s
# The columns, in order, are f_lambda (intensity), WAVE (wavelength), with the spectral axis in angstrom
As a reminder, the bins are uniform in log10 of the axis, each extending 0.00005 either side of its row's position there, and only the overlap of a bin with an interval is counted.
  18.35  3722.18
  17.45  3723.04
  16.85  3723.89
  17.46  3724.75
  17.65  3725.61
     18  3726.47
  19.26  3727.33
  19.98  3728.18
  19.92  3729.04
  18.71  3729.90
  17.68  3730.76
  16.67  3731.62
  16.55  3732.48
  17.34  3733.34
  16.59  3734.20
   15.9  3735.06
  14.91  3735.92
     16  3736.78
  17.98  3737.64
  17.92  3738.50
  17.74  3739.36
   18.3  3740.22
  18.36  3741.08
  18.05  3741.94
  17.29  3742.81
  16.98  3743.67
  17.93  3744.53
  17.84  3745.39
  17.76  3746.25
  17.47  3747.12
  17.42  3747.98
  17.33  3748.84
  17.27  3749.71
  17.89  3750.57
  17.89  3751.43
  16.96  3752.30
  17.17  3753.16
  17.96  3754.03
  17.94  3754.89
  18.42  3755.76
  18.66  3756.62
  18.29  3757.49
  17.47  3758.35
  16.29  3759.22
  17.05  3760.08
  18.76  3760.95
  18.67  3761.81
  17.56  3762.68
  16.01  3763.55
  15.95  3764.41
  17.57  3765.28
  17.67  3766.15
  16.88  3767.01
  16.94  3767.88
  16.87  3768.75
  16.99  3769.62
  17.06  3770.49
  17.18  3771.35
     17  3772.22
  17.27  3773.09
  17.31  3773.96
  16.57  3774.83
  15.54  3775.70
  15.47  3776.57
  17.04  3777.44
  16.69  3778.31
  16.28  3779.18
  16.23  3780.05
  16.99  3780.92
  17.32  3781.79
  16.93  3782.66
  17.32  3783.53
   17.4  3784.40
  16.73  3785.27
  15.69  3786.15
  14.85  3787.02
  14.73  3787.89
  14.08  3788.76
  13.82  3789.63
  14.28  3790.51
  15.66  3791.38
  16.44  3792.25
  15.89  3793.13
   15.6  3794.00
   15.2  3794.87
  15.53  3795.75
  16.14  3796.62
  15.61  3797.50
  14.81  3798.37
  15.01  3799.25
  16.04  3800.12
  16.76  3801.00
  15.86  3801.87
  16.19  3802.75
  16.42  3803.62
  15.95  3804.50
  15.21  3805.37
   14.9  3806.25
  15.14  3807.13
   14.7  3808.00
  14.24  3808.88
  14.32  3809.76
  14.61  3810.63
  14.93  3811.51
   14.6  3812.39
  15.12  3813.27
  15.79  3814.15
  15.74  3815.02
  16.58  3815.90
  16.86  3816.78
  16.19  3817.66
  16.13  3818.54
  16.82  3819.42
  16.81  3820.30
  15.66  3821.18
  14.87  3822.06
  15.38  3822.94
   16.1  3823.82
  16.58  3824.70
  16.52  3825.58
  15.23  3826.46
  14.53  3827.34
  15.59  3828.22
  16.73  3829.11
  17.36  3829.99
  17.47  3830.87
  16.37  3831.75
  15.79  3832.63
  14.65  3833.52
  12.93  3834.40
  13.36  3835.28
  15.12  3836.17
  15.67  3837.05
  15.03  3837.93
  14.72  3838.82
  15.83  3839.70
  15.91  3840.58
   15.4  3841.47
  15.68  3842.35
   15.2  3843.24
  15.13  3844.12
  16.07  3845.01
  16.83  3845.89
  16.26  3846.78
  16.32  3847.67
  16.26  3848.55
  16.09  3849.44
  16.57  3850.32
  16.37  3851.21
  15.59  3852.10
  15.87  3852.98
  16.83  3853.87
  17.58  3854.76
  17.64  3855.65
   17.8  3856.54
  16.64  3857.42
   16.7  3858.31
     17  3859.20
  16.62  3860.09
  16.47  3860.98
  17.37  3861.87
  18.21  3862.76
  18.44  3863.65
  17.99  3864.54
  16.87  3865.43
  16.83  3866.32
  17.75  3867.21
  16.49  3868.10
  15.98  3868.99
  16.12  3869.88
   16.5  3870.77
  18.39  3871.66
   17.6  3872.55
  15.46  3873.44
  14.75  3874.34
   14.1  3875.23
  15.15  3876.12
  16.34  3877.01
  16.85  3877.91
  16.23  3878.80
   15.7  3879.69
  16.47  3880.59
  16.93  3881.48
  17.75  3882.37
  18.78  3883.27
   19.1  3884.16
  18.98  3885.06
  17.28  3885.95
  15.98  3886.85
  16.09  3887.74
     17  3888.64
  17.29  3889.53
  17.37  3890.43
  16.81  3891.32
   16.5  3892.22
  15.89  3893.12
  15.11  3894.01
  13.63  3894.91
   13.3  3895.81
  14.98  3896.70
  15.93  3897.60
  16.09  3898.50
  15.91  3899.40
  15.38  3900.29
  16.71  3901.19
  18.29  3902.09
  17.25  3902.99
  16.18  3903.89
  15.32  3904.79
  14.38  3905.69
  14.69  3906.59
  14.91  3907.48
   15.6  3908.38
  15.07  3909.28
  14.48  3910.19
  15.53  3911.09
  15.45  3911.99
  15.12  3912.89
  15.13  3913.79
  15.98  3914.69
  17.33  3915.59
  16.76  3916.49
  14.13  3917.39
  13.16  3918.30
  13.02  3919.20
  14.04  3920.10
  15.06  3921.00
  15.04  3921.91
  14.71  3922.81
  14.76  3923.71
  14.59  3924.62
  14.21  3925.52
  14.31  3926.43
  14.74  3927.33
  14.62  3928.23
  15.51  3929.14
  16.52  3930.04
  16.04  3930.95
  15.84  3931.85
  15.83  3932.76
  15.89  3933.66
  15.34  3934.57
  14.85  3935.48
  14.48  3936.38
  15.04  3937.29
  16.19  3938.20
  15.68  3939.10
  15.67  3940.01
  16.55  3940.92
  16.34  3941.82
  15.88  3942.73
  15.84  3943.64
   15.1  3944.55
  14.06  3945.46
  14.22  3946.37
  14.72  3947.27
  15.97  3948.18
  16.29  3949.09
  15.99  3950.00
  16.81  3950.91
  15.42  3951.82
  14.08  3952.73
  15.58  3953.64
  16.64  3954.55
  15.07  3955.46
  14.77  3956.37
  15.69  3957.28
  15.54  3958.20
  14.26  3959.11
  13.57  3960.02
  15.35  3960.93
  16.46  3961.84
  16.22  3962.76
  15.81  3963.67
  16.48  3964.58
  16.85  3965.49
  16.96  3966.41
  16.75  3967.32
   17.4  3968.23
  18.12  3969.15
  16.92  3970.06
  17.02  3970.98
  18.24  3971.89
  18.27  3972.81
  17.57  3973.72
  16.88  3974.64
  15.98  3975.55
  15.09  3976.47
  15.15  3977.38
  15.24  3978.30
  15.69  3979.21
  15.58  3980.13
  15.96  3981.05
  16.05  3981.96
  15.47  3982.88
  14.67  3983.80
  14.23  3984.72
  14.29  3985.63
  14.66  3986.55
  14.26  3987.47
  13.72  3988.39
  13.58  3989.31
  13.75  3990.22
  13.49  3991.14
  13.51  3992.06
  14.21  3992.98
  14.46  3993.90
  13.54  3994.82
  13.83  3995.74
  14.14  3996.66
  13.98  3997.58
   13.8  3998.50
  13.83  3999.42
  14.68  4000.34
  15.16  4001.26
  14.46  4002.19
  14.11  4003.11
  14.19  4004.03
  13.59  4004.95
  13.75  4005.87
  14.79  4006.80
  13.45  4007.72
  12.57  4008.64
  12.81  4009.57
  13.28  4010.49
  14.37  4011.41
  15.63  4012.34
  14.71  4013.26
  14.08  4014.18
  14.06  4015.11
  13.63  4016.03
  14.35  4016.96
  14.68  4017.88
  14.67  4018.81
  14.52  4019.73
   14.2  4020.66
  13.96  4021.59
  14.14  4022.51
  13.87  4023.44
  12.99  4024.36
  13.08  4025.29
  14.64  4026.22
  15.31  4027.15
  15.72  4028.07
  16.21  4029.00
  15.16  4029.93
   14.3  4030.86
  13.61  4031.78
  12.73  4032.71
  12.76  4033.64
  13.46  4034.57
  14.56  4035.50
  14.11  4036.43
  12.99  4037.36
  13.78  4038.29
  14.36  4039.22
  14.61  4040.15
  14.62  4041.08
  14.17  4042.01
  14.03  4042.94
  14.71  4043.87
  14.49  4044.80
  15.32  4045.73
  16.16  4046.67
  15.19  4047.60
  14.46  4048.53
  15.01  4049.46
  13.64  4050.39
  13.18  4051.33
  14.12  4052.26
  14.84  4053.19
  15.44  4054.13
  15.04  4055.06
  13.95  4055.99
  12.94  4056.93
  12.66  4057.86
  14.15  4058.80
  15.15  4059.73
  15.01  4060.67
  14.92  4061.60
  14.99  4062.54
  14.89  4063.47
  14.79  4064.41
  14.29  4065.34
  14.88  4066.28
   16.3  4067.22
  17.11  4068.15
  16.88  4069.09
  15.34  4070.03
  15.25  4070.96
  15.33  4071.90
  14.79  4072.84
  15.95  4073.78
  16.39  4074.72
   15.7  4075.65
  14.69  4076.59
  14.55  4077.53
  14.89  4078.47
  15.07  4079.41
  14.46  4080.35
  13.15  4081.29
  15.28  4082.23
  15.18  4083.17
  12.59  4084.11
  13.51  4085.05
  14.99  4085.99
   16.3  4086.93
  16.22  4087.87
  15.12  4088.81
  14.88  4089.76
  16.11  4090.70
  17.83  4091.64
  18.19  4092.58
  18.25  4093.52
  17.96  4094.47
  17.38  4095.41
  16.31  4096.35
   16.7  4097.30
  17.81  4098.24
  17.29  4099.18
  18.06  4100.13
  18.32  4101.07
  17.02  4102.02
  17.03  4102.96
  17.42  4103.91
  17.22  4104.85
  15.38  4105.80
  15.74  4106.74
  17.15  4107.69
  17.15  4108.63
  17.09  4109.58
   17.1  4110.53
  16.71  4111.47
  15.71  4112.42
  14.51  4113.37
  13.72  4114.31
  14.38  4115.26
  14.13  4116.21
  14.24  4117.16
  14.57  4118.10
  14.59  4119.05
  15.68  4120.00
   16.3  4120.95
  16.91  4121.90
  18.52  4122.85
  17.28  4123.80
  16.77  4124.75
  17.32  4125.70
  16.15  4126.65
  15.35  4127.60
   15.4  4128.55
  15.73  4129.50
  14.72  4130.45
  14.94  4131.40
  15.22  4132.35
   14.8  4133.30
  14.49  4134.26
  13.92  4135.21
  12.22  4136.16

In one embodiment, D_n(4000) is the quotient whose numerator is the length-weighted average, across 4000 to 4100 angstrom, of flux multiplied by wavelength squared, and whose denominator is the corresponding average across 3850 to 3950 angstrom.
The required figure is 1.0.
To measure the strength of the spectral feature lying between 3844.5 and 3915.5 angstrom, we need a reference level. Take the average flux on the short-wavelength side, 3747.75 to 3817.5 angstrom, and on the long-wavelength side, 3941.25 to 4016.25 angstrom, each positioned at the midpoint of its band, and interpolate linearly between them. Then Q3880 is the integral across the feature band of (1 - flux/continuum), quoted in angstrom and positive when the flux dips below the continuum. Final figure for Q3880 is -2.8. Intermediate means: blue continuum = 16.4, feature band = 16.4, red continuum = 15.1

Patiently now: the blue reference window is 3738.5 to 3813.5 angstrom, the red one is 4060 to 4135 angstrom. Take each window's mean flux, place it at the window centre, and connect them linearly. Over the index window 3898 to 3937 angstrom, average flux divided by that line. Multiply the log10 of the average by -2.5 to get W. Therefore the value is 0.06 mag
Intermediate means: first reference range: 16.5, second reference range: 15.8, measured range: 15.3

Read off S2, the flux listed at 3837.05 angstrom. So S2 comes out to 15.67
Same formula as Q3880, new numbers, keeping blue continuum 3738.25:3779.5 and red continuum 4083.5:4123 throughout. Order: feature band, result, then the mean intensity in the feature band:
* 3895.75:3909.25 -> 0.9 angstrom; 15.7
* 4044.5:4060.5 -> 1.9 angstrom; 14.5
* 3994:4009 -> 2.3 angstrom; 14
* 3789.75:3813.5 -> 2.6 angstrom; 15.4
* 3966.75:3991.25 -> 1.3 angstrom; 15.7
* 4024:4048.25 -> 3.1 angstrom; 14.4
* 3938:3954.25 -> 1.1 angstrom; 15.6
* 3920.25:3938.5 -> 1.8 angstrom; 15.1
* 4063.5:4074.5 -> 0.5 angstrom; 15.5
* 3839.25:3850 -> 0.7 angstrom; 15.9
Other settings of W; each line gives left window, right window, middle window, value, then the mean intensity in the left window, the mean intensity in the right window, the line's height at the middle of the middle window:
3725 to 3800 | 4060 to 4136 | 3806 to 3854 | 0.07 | 16.9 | 15.8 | 16.7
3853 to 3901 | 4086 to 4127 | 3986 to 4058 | 0.17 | 16.6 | 16.5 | 16.5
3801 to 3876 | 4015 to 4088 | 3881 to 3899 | -0.06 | 16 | 14.6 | 15.7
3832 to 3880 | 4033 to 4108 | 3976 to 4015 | 0.09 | 16.2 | 15.3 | 15.6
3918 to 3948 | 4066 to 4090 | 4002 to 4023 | 0.08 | 15.1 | 15.2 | 15.2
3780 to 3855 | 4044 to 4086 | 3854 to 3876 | -0.09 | 15.7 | 14.8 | 15.6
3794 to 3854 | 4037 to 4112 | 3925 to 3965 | 0.01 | 15.7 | 15.5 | 15.6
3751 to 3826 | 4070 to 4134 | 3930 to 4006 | 0.05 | 16.3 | 15.9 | 16.1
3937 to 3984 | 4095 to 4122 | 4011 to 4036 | 0.13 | 15.9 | 16.2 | 16.1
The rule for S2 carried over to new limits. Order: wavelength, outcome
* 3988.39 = 13.72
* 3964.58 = 16.48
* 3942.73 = 15.88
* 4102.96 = 17.03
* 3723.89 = 16.85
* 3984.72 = 14.23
